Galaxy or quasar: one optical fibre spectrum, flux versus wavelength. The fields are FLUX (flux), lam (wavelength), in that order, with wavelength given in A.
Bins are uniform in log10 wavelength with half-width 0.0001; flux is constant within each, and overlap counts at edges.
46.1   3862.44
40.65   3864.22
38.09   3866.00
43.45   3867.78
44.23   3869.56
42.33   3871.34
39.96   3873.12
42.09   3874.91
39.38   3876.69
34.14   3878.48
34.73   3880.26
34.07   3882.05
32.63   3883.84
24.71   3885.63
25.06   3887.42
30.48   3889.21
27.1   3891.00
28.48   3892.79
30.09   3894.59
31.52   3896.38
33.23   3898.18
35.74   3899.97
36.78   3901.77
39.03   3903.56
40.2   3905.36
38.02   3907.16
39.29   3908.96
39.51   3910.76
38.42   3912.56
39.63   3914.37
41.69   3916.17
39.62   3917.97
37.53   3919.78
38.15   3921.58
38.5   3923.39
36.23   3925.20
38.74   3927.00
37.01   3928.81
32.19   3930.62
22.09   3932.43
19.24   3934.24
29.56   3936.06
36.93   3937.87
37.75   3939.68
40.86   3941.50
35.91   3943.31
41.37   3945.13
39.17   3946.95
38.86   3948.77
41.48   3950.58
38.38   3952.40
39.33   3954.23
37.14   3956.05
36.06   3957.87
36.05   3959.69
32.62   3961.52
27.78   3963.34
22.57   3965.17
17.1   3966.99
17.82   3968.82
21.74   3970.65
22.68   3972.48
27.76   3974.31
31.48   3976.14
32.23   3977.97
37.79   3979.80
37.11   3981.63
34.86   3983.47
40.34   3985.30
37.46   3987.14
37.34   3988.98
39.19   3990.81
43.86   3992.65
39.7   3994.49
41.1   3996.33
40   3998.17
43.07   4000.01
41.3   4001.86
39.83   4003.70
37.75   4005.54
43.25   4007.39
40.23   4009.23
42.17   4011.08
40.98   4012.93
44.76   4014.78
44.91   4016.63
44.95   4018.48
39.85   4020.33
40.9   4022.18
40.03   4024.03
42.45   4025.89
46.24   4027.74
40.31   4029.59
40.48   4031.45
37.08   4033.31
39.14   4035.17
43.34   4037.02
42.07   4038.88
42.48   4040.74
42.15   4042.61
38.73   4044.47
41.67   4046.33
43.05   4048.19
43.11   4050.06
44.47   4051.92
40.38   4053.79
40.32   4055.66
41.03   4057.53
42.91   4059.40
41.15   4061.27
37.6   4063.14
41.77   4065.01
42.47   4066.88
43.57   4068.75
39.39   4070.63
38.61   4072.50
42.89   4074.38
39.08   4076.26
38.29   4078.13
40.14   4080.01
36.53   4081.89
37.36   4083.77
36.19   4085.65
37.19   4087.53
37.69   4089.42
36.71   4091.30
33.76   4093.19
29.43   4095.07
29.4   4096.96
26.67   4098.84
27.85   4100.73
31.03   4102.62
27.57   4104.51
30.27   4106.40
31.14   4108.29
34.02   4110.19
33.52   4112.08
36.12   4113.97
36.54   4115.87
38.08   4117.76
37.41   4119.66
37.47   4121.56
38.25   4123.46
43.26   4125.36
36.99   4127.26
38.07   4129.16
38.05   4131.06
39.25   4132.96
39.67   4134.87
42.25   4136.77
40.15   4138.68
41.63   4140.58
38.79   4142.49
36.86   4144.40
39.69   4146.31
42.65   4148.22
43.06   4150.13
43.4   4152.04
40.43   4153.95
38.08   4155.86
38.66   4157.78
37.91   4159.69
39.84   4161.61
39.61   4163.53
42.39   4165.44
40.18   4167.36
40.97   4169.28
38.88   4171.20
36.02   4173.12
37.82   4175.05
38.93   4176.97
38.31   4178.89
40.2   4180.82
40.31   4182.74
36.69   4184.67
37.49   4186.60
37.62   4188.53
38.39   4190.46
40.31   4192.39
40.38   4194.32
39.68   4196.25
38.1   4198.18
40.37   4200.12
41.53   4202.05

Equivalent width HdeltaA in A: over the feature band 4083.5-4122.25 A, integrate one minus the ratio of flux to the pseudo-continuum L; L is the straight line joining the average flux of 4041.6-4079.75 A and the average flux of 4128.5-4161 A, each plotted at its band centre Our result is 6.7 A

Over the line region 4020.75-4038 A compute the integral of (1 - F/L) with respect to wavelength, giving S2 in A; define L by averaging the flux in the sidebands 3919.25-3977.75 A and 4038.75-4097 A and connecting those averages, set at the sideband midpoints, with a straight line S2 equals -1.7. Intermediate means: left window 32.8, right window 39.5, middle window 41.1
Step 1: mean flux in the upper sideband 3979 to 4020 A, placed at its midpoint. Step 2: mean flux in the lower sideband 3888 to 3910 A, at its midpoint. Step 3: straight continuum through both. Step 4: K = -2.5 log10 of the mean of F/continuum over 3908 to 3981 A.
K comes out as 0.088 mag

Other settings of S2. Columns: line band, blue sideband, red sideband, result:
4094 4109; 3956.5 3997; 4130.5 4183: 3.3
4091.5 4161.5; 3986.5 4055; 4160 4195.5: 5.6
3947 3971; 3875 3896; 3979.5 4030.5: 3.4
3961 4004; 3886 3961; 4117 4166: 3.7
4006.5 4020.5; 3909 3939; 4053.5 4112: -2.6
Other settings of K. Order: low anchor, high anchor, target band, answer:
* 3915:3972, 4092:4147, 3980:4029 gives -0.186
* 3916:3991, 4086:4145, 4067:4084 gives -0.132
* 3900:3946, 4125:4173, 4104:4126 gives 0.119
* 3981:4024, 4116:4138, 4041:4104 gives 0.041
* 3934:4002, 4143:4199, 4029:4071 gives -0.131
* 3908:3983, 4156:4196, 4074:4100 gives 0.045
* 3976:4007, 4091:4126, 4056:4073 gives -0.158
